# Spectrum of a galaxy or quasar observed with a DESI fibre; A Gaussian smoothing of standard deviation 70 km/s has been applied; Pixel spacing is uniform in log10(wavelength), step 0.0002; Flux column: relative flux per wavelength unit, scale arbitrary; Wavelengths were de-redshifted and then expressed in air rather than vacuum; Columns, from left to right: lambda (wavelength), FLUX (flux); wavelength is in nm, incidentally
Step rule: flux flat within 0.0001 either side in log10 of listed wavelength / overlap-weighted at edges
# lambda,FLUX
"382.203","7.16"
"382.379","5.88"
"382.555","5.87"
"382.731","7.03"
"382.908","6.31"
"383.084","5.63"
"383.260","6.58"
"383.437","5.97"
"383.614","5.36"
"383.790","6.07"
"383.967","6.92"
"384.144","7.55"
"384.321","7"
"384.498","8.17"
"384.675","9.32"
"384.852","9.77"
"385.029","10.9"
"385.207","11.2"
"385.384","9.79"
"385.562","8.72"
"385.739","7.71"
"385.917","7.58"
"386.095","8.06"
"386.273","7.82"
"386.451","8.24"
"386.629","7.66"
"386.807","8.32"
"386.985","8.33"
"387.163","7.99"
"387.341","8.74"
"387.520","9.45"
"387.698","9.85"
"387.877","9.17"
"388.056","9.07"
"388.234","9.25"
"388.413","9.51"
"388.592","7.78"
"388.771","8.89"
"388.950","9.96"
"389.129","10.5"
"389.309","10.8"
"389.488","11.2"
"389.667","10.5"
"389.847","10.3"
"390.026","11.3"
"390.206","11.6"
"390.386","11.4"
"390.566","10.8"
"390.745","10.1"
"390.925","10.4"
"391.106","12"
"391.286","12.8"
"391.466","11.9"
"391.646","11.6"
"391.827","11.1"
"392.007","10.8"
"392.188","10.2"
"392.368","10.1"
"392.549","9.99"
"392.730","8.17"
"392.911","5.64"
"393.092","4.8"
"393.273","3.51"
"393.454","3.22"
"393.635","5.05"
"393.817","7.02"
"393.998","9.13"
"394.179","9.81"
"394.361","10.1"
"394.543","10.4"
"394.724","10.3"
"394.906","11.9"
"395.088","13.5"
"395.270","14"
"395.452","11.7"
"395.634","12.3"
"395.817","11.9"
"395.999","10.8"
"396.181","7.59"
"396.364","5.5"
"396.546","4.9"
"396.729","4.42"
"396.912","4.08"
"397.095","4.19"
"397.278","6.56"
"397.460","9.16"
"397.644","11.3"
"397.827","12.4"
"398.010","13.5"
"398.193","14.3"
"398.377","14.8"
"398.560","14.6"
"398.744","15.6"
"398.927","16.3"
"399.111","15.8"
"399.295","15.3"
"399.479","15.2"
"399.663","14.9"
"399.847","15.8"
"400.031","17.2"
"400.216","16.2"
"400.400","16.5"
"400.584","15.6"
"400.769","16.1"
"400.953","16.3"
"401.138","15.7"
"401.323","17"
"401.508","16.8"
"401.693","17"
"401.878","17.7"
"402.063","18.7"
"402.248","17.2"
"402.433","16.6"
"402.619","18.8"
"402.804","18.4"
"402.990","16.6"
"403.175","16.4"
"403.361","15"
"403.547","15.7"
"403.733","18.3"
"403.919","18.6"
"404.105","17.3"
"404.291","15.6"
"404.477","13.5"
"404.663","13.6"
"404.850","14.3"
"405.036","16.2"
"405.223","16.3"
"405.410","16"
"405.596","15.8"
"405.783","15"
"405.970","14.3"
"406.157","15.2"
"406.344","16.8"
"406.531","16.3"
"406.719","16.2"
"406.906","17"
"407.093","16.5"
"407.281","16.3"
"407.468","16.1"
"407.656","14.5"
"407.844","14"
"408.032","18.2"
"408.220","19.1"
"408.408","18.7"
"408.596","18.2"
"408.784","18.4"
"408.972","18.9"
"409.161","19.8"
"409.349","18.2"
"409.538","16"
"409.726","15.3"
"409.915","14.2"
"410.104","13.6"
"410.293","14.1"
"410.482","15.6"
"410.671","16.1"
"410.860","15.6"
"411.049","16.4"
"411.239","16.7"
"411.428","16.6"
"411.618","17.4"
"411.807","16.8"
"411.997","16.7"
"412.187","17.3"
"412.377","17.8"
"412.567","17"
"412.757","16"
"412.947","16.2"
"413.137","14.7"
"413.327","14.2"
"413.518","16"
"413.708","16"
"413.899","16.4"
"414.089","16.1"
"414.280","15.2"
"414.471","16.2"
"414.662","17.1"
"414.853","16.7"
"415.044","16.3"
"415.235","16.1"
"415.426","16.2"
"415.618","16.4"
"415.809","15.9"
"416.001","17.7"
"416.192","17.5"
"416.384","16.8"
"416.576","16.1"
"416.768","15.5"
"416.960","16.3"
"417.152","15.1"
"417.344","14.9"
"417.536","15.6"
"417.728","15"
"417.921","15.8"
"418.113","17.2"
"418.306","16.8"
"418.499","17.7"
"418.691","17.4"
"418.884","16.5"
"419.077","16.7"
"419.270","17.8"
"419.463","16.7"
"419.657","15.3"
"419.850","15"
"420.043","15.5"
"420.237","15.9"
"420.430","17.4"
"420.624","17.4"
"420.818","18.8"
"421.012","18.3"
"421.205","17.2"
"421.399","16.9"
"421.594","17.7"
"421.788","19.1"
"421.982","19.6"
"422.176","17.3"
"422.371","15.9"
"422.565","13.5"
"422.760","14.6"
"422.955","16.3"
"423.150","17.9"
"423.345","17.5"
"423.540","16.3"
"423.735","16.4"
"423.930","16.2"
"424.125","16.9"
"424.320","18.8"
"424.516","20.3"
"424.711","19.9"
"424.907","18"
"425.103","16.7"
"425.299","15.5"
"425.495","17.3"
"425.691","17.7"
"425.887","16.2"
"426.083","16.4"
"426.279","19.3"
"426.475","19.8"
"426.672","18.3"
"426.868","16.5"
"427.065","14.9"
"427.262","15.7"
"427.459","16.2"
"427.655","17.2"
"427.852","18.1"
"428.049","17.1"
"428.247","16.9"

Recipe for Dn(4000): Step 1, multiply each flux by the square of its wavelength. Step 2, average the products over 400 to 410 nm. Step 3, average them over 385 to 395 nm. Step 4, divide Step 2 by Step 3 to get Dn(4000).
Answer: 1.9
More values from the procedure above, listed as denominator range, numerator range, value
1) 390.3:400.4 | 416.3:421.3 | 1.72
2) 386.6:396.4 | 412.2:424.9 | 1.97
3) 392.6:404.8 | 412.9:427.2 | 1.45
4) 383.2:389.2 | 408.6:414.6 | 2.19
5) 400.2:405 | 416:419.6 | 1.07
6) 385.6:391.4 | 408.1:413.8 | 1.93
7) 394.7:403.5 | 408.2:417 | 1.29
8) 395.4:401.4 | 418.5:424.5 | 1.51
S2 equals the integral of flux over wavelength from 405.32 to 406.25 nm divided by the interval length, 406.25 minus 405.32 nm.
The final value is 15.3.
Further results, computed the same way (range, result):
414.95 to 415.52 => 16.2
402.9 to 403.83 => 16.4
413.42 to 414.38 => 15.9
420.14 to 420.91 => 17.4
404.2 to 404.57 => 14.6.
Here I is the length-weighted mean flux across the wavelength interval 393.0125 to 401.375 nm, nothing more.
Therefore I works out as 11.4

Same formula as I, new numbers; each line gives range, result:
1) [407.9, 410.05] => 17.6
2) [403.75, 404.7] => 16.1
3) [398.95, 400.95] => 15.9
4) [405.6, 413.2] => 16.4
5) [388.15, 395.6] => 9.85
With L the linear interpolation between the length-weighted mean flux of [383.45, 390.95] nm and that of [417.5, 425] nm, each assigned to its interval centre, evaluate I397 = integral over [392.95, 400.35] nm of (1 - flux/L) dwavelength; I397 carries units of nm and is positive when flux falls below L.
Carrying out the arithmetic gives 0.43 nm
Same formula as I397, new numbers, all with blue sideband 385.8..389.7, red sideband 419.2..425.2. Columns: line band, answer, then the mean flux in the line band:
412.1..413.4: -0.11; 16.2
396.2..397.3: 0.60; 5.01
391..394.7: 0.46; 8.9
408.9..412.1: -0.44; 16.3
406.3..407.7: -0.28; 16.3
